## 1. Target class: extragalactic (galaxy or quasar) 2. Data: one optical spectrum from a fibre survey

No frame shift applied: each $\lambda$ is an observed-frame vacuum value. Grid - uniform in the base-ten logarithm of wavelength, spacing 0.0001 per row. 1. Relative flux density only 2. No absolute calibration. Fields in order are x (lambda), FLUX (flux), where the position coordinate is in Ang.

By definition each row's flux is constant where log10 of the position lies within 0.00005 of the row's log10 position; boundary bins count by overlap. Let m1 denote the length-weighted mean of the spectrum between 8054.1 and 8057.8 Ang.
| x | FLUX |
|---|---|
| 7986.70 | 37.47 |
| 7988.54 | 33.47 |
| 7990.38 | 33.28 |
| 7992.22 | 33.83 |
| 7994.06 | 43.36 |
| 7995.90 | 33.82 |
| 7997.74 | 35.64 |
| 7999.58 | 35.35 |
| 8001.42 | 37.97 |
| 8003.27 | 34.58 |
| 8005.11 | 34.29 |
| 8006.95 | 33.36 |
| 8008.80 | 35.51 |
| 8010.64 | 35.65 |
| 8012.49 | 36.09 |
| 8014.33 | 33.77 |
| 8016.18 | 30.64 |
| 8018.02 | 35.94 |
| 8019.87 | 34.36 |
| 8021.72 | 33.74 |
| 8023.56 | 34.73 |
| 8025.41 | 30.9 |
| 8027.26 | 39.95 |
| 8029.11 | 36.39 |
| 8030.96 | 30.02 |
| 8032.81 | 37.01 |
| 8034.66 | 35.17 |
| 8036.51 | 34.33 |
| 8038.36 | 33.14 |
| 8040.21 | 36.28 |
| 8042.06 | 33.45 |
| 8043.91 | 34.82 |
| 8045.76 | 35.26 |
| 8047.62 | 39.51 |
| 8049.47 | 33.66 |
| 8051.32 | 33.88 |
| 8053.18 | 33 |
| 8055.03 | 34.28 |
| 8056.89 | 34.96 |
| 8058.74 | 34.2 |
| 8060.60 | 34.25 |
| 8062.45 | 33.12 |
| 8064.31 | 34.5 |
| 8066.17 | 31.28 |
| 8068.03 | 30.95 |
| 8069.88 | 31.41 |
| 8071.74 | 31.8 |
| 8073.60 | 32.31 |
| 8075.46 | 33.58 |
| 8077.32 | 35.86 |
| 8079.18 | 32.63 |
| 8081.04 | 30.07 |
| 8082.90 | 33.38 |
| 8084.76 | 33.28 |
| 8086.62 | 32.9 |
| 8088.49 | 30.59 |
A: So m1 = 34.6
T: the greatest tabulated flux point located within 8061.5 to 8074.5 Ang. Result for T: 34.5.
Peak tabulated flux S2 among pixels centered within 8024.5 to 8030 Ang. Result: 39.95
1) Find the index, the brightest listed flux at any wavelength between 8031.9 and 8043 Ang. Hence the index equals 37.01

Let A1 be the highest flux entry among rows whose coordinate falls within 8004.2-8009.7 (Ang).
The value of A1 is 35.51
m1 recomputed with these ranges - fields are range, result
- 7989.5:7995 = 36.8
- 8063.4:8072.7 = 32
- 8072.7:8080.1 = 33.6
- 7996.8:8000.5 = 35.5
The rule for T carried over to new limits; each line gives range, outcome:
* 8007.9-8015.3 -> 36.09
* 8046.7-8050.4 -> 39.51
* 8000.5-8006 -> 37.97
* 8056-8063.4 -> 34.96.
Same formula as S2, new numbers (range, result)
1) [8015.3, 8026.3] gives 35.94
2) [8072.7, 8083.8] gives 35.86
